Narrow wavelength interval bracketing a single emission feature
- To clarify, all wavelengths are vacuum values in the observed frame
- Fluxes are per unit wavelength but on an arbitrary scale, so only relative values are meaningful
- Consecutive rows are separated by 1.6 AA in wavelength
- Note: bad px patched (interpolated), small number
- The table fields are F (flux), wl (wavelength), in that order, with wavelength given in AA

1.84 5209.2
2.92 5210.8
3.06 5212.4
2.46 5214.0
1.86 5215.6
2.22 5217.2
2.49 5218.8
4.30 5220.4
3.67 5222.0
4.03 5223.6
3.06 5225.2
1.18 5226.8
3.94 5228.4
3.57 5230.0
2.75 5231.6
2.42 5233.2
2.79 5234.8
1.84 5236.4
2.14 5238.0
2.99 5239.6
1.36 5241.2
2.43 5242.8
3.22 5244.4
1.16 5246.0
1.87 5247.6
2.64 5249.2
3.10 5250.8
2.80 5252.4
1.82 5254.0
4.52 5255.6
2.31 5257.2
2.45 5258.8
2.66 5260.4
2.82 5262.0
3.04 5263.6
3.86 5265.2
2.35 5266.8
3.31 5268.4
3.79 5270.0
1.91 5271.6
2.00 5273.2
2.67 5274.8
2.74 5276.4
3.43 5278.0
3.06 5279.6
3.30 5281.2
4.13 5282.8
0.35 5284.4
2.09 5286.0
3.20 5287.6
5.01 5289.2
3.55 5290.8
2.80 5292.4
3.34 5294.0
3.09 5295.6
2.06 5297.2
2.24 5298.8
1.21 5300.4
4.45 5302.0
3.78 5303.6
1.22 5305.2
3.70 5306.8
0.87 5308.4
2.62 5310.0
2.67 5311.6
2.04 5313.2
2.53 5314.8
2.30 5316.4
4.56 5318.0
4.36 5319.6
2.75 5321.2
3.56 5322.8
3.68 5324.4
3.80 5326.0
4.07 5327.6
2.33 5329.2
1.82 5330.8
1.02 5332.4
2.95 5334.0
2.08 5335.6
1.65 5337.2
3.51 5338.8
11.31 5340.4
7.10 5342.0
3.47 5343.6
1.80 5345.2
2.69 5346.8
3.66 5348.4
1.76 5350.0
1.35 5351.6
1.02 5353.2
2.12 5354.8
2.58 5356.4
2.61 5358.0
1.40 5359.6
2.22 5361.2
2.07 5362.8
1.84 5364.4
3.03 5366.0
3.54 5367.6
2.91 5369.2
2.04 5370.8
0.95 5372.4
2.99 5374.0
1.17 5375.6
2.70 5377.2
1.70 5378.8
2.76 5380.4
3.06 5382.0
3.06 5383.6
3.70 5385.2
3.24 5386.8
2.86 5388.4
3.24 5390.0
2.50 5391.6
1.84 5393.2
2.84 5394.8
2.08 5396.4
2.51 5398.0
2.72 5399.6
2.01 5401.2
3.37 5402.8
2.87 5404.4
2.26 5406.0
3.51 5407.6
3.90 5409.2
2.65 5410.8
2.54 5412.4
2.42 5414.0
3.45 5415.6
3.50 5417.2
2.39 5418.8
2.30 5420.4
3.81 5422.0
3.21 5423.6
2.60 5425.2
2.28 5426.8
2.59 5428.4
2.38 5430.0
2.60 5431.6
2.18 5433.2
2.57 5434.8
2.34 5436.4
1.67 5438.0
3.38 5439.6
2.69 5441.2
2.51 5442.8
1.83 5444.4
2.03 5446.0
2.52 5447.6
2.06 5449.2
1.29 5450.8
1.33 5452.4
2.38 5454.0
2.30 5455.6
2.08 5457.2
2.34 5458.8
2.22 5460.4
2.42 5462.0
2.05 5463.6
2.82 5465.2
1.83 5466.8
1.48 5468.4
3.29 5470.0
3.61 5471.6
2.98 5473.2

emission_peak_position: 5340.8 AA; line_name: [O III]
